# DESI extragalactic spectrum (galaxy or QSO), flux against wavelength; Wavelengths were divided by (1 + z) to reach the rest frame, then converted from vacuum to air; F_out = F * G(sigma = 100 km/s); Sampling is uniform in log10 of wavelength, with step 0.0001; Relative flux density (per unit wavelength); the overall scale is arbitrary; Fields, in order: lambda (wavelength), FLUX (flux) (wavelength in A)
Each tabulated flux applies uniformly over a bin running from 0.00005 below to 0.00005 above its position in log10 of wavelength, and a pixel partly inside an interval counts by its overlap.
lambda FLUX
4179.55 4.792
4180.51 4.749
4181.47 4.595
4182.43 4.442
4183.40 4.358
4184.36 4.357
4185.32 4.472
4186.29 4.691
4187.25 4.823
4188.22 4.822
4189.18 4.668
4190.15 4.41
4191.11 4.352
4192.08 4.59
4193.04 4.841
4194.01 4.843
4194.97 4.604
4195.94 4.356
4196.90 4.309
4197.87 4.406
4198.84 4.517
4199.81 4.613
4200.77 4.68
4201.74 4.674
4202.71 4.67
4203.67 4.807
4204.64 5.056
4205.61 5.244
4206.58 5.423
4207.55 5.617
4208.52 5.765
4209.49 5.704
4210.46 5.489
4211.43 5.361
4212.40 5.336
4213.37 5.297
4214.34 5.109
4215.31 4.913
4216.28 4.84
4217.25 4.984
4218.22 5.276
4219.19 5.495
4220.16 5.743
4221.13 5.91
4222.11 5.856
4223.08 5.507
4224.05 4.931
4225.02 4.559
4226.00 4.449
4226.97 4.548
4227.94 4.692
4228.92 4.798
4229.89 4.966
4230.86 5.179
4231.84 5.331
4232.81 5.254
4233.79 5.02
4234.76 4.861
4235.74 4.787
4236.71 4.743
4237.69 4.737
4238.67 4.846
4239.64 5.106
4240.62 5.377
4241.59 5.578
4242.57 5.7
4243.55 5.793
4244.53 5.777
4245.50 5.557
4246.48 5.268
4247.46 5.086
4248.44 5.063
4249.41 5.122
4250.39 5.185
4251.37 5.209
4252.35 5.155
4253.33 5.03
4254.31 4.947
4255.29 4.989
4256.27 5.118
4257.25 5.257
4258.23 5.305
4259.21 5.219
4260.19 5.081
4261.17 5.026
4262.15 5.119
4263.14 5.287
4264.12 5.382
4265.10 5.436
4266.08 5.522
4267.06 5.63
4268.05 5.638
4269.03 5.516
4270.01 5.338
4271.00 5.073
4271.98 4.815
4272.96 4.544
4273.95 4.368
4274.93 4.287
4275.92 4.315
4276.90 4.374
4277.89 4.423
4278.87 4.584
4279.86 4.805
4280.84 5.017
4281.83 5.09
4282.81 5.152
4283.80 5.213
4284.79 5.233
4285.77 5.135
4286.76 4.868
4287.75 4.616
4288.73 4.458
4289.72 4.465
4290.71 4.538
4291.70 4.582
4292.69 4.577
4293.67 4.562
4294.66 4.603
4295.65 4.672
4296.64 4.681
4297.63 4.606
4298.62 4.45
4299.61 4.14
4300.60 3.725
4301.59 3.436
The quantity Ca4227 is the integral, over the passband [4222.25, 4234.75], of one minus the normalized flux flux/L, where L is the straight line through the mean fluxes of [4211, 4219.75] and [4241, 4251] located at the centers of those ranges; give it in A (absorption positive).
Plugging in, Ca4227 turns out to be 0.77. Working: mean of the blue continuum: 5.19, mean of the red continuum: 5.41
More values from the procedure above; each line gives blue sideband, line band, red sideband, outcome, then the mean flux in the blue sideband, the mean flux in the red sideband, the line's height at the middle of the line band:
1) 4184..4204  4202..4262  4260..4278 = -4.6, 4.6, 5.02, 4.81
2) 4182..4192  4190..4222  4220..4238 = -1.7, 4.54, 5.04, 4.76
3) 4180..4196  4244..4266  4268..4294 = -2.2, 4.59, 4.79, 4.73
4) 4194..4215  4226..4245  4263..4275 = 0.0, 5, 5.17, 5.08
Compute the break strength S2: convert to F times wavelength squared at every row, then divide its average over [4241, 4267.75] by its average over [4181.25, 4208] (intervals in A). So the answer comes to 1.16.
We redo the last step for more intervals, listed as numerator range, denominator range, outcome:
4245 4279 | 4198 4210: 1.03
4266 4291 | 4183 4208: 1.08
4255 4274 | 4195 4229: 1.06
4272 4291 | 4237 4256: 0.92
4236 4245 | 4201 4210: 1.03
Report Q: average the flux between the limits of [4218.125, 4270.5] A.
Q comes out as 5.21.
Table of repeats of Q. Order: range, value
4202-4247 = 5.2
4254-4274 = 5.19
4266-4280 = 4.86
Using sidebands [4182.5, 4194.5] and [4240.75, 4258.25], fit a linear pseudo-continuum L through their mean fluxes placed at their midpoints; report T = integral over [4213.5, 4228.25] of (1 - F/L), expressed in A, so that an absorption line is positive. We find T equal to -0.5 A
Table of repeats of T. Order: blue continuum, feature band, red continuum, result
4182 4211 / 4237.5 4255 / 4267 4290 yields -1.5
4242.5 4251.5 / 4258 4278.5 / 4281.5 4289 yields 0.5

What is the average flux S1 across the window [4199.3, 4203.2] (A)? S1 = 4.67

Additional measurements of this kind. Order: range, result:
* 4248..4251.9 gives 5.15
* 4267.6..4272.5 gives 5.28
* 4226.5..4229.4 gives 4.68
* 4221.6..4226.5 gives 5.06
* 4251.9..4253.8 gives 5.09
